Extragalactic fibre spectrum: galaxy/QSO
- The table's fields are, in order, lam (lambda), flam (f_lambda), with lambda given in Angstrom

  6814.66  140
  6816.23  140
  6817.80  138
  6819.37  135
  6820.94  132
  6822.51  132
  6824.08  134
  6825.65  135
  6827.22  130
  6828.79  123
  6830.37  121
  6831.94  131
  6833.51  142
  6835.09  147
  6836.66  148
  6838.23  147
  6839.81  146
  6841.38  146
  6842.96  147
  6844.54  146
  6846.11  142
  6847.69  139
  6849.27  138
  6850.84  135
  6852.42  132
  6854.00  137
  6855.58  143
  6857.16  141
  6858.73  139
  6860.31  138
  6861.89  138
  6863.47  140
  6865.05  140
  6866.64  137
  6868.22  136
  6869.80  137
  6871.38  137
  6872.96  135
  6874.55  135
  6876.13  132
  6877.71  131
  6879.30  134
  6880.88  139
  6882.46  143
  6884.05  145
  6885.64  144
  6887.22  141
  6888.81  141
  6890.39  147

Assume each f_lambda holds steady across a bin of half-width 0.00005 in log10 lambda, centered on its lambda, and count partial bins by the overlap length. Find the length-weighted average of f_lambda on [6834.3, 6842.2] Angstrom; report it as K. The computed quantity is 147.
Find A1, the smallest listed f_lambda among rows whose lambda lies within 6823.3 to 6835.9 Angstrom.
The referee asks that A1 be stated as 121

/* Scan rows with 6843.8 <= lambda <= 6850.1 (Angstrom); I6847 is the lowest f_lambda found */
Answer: 138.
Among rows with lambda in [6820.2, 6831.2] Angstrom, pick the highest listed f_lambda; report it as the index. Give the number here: 135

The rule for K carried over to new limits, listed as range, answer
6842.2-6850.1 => 142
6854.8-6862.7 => 140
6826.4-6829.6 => 126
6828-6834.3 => 129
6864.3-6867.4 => 138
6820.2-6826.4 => 133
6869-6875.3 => 136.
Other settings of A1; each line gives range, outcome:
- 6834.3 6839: 147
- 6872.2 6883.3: 131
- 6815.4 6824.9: 132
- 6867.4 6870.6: 136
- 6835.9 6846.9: 142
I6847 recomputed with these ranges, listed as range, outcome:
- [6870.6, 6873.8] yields 135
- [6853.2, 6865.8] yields 137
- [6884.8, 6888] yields 141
